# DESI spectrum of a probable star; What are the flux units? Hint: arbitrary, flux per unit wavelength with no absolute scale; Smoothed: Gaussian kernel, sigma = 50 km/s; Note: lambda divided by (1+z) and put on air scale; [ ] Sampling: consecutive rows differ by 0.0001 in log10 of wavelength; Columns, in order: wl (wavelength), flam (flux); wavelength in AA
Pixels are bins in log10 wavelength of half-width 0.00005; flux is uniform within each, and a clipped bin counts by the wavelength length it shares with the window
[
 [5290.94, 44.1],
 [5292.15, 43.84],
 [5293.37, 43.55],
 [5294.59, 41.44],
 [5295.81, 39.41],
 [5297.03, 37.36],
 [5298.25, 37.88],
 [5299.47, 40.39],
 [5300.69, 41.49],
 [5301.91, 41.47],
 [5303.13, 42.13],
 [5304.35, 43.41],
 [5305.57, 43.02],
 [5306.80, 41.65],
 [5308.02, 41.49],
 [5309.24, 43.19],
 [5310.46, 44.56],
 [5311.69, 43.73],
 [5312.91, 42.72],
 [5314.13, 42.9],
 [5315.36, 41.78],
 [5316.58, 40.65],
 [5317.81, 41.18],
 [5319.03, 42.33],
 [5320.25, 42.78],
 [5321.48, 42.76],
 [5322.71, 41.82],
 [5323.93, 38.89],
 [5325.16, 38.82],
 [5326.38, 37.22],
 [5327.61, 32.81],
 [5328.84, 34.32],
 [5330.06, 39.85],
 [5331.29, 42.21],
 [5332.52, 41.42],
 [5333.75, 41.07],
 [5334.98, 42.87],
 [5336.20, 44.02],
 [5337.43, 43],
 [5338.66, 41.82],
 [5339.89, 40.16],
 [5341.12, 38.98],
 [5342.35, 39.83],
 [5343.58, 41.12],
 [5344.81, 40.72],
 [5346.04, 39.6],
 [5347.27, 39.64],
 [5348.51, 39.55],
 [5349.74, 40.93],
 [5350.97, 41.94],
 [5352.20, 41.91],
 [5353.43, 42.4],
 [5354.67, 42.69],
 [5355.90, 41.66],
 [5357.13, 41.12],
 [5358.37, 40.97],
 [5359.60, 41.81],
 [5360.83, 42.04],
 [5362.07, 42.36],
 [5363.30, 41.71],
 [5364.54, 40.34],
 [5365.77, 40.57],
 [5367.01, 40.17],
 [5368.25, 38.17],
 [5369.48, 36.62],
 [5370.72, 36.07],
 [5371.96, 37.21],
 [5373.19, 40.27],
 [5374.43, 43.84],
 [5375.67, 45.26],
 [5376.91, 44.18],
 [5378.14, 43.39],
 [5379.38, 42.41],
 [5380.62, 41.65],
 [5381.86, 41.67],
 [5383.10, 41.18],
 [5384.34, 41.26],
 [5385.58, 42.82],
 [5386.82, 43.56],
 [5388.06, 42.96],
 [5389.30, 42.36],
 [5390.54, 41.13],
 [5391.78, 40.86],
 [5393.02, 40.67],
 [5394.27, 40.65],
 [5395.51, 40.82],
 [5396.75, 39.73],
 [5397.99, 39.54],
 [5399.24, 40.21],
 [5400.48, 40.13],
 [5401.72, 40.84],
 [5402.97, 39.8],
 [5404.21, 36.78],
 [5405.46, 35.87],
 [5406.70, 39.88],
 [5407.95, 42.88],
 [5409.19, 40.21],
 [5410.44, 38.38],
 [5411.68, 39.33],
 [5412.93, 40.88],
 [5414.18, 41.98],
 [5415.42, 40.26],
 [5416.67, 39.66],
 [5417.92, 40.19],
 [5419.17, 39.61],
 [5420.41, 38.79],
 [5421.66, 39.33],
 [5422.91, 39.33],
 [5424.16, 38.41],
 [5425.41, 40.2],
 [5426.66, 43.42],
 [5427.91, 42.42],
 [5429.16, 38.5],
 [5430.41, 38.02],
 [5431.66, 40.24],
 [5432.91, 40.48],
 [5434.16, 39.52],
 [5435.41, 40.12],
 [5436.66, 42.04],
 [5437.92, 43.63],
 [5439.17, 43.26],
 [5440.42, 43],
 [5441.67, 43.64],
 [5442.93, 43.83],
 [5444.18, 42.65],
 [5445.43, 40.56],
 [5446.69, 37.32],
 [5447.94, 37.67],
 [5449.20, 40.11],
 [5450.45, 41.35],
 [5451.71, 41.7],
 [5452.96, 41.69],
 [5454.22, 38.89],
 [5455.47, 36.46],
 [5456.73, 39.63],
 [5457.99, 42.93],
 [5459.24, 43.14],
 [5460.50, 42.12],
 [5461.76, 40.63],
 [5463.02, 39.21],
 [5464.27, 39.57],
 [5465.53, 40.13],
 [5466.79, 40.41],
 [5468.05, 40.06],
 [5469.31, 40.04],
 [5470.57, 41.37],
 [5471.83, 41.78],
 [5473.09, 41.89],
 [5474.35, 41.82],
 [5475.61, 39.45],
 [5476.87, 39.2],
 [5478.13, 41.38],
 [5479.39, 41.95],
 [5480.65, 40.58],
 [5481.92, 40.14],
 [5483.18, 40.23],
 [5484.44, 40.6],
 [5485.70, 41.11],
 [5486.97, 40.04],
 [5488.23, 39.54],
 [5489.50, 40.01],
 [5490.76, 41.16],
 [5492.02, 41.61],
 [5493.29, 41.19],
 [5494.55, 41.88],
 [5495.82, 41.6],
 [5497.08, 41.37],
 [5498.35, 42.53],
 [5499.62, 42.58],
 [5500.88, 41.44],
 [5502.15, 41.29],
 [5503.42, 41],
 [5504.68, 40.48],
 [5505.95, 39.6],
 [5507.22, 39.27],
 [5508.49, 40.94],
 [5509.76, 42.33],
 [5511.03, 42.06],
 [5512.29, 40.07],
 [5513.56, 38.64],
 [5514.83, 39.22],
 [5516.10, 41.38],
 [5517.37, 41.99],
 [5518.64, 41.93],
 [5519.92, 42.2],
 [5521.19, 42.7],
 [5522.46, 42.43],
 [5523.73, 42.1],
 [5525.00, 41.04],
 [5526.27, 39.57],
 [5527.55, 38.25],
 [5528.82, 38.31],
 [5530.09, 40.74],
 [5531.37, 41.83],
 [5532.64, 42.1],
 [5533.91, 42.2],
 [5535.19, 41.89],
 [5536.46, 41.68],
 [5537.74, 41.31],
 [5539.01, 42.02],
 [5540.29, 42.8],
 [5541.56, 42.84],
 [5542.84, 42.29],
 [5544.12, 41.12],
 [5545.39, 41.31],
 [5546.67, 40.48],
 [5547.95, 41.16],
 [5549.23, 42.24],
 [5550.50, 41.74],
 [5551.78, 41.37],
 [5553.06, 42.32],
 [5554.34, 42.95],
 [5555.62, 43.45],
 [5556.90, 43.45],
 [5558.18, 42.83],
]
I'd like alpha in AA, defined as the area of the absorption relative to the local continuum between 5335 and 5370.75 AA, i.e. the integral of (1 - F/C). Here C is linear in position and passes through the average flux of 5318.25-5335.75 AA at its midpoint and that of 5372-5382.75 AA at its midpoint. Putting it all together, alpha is 0.4 AA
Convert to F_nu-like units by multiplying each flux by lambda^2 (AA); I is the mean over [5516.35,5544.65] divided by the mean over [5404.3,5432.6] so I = 1.09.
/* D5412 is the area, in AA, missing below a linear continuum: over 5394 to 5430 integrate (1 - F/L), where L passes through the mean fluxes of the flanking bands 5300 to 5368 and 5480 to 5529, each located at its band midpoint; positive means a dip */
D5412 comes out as 1.0 AA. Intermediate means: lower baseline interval 41.2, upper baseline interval 40.9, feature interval 39.9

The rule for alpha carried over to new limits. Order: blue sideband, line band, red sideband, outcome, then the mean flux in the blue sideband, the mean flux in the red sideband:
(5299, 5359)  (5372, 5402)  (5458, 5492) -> -0.47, 41.2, 40.7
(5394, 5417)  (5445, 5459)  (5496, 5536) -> 0.16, 39.9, 41.1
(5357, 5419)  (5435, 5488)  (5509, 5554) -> 0.22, 40.7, 41.4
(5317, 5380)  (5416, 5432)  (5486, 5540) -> 0.42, 40.8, 41.1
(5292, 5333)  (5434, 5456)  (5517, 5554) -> 0.15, 41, 41.5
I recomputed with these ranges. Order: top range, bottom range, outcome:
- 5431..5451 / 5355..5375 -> 1.05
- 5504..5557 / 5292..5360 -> 1.09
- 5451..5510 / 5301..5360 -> 1.05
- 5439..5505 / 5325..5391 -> 1.04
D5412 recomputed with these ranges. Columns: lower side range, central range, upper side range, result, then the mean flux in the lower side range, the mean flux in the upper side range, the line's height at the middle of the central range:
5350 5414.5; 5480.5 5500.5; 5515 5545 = 0.14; 40.9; 41.5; 41.3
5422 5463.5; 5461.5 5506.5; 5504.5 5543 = 0.18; 40.8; 41.2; 41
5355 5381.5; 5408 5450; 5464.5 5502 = 0.45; 41.1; 40.9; 41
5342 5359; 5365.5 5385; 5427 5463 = 0.05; 41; 40.9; 41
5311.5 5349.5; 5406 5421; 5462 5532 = 0.21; 40.6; 40.8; 40.7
